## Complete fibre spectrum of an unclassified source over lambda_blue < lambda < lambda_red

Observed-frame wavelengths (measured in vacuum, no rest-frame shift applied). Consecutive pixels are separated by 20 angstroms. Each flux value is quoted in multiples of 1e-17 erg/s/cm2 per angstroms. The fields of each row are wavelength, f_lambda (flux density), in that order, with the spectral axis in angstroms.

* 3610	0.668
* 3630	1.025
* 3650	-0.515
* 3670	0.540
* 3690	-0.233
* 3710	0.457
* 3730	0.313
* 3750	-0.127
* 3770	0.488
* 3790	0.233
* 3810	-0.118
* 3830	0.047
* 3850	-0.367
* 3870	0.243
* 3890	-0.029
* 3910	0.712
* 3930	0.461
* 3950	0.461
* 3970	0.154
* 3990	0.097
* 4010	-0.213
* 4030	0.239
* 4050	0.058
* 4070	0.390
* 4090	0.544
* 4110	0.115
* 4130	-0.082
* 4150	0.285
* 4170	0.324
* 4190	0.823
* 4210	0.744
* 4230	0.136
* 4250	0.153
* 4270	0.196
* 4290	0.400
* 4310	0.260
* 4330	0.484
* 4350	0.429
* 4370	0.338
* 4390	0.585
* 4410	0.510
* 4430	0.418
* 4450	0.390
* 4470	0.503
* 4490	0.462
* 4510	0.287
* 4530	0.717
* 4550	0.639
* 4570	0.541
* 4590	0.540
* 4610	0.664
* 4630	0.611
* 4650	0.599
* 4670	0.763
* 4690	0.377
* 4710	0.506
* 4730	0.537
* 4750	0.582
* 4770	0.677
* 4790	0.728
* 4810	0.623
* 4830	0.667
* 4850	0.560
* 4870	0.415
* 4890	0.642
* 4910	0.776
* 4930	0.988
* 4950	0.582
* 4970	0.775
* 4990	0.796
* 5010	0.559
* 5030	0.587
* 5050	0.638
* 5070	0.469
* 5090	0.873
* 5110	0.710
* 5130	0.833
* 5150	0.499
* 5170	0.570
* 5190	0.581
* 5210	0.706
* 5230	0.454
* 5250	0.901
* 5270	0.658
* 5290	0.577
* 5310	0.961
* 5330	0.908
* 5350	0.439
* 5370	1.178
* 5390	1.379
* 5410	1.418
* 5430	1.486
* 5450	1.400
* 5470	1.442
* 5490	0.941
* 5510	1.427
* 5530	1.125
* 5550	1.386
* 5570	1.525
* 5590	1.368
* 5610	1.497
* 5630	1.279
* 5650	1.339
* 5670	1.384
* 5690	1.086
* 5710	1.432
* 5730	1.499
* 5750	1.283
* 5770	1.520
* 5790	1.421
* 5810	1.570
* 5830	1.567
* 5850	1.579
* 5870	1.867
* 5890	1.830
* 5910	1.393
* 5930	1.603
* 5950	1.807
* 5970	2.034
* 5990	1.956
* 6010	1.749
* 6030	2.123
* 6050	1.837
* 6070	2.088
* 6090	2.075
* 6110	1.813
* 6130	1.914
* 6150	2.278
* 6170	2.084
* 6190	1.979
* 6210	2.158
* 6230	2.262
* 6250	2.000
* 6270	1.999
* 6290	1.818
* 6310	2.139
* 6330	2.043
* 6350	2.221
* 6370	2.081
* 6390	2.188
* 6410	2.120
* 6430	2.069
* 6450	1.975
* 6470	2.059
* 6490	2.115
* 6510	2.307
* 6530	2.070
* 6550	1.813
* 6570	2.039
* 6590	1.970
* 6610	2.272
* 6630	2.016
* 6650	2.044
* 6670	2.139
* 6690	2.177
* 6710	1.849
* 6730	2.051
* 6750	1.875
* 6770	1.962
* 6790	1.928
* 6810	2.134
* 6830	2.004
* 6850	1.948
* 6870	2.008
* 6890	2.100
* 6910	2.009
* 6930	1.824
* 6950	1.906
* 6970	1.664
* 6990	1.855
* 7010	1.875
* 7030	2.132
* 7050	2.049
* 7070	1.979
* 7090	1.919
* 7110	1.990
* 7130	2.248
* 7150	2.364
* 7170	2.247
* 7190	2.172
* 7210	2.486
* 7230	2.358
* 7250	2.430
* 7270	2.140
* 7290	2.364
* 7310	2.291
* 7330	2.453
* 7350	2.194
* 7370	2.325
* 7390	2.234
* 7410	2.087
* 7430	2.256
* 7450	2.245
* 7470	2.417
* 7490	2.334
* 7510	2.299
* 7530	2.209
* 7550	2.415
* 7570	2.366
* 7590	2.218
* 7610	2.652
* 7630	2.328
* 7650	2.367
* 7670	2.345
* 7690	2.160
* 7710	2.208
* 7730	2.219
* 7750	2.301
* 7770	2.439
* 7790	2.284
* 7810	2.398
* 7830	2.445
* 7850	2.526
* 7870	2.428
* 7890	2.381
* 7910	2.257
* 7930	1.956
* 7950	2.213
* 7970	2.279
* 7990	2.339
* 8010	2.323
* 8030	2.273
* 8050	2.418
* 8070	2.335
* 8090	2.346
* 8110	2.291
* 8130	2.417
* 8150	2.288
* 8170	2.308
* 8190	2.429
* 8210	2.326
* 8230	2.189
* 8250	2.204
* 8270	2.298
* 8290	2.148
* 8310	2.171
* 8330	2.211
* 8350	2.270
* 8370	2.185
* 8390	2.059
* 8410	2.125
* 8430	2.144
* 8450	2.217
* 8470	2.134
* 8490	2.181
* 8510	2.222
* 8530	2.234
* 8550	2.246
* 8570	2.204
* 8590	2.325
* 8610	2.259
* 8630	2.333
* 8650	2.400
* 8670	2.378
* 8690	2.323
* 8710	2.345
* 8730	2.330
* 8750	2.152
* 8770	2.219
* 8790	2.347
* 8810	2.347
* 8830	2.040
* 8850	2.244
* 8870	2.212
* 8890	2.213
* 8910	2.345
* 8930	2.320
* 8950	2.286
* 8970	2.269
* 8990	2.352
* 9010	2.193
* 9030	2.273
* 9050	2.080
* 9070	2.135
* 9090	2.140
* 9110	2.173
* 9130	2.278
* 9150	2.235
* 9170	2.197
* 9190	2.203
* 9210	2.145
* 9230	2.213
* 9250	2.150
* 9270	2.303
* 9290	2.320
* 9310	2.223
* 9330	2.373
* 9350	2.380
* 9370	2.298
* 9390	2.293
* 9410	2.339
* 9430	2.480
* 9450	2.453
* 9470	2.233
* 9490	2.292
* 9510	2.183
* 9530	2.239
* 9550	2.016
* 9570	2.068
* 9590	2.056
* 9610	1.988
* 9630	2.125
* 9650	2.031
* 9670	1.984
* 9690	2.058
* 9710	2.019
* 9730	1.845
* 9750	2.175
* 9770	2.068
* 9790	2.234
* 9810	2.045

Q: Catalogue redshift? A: 0.346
